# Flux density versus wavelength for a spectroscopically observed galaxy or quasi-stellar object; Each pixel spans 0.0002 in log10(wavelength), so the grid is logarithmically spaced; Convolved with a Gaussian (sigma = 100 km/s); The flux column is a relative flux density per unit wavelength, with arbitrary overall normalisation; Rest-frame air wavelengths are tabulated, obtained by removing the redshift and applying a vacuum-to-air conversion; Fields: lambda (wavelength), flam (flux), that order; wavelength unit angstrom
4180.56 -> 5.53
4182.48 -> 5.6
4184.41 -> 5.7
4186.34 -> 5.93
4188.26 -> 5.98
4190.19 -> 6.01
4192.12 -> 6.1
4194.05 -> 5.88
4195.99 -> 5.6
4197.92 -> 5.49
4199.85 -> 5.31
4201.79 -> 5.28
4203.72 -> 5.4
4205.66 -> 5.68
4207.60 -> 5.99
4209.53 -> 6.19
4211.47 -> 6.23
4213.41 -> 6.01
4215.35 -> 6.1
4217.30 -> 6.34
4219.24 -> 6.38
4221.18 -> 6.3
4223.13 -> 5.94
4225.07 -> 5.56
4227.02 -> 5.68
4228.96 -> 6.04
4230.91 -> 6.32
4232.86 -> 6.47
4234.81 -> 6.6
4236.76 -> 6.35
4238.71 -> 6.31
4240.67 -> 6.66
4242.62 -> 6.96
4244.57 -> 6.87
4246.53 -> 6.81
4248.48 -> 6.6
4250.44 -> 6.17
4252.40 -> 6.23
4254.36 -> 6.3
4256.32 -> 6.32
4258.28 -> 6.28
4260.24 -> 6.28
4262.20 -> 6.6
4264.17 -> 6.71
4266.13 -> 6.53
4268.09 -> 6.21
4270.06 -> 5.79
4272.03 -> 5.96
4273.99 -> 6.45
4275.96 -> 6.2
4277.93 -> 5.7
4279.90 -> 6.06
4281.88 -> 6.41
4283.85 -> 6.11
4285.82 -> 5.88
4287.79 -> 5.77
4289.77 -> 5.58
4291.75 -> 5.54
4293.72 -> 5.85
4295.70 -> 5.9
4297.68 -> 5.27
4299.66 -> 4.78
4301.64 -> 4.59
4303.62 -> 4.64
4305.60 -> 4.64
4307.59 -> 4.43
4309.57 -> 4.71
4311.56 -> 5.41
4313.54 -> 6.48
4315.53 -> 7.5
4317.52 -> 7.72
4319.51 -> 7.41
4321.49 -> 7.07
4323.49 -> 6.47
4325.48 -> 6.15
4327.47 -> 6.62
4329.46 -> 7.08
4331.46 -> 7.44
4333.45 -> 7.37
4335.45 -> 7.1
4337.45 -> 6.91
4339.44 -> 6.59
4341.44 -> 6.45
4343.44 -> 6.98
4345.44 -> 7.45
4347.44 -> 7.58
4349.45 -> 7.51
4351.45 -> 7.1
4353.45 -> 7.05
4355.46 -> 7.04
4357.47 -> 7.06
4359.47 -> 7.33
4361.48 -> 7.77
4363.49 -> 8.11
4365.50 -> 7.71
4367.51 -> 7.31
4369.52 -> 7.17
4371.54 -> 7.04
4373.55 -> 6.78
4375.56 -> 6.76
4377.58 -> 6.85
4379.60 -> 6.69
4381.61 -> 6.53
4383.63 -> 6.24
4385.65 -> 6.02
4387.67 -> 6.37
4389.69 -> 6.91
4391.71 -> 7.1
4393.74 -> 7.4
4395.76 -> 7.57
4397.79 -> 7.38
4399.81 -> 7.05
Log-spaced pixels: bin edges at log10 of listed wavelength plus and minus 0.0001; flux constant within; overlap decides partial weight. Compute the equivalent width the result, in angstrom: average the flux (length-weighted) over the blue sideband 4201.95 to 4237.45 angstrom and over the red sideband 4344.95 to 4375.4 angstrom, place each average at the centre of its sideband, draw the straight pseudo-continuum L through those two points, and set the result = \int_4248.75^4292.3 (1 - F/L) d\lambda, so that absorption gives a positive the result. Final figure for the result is 2.42 angstrom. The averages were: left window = 6.07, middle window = 6.15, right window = 7.32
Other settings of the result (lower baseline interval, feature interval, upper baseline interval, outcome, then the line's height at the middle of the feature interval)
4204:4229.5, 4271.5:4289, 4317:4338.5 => 1.41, 6.59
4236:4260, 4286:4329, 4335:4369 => 6.65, 6.92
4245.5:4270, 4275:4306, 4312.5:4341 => 5.08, 6.67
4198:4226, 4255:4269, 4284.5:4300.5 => -1.74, 5.71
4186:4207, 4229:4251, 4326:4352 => -1.53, 6.12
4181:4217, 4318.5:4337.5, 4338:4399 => -0.57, 6.76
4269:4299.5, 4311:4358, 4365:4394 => -4.58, 6.37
